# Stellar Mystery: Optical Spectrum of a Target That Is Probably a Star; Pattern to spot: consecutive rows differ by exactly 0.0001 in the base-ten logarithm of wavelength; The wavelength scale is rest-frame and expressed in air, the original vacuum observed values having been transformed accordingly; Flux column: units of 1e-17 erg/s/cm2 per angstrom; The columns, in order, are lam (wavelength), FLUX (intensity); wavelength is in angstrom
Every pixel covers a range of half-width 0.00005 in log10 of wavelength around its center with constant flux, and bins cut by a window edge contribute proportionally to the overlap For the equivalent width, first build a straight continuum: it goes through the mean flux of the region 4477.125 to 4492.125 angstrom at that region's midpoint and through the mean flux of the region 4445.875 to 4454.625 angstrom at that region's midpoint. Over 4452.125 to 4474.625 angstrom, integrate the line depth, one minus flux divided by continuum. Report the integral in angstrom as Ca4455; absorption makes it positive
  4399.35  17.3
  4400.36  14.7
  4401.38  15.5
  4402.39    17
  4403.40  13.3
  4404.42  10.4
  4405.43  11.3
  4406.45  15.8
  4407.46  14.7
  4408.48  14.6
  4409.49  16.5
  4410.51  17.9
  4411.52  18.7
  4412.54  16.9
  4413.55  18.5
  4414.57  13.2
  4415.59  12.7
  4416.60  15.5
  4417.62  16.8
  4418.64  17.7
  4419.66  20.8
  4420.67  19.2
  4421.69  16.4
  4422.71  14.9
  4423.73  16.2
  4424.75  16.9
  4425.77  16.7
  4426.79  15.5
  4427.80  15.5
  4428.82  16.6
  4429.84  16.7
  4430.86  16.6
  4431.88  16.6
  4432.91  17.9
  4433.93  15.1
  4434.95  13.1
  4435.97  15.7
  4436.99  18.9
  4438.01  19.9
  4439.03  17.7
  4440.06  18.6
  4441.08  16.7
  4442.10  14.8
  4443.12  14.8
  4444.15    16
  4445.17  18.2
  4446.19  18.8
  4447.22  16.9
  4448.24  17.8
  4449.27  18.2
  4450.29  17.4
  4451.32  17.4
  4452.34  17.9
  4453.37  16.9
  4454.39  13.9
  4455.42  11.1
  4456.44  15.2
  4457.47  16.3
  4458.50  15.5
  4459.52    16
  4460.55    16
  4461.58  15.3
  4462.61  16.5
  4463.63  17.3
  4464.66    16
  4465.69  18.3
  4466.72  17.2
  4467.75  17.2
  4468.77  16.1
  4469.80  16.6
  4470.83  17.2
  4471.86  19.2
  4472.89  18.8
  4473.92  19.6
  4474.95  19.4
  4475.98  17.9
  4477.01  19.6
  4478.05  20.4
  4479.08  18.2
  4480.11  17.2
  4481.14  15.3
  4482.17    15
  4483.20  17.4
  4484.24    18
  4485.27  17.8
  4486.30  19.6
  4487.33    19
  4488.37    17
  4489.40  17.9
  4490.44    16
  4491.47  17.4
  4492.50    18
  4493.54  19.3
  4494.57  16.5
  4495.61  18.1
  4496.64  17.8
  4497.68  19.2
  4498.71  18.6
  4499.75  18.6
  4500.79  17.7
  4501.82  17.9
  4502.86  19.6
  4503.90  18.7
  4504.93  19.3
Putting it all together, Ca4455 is 1.1 angstrom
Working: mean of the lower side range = 17.3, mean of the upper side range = 17.6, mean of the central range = 16.6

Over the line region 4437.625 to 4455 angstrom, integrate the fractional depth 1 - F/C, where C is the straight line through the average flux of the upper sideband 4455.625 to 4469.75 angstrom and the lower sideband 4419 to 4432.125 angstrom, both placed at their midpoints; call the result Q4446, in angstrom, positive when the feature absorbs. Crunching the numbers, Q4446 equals -0.6 angstrom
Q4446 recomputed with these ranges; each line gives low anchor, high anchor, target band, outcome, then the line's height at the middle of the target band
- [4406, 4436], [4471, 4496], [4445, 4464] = 0.90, 17.2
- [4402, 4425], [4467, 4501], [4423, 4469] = 0.80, 16.8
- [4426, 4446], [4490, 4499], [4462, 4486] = -0.30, 17.4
